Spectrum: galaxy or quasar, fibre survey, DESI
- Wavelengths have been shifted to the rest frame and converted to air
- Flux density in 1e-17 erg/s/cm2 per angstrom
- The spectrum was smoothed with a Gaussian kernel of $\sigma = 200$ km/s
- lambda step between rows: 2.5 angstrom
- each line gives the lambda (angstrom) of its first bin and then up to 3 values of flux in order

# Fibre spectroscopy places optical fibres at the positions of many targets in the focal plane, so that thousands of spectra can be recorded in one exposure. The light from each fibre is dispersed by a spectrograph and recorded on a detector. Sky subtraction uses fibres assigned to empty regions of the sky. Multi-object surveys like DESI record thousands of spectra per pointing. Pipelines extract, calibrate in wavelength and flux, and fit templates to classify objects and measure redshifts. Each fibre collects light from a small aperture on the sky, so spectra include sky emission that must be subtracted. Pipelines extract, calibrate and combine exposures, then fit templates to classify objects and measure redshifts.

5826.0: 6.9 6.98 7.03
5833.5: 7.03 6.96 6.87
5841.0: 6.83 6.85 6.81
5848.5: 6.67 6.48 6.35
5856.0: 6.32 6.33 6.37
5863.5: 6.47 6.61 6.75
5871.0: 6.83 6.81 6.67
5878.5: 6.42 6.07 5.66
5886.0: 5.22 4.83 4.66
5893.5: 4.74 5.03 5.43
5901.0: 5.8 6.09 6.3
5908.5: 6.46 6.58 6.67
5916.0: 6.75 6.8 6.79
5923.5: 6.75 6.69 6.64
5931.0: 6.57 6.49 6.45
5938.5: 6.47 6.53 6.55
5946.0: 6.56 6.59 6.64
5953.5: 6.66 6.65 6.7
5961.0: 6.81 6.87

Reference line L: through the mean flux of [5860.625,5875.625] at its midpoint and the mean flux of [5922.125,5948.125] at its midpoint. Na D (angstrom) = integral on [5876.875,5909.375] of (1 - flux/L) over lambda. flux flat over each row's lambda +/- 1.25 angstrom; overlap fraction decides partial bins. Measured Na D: 5.05 angstrom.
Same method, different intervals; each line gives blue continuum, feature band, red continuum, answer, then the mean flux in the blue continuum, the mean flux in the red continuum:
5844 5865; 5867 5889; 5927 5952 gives 1.1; 6.49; 6.55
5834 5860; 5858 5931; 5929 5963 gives 4.9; 6.66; 6.6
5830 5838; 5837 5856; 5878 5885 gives 0.2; 6.99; 5.98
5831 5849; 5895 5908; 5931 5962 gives 1.8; 6.88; 6.59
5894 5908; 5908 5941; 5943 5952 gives -2.5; 5.72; 6.59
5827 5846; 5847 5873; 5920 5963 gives 1.2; 6.93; 6.62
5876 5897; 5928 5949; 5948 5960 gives -0.5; 5.41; 6.66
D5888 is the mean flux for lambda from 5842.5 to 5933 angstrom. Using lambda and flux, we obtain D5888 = 6.26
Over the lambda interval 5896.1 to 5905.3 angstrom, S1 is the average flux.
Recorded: 5.71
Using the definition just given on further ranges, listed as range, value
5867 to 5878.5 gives 6.72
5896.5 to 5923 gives 6.34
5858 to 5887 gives 6.36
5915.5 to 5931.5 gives 6.72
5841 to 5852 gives 6.72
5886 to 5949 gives 6.18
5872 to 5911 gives 5.78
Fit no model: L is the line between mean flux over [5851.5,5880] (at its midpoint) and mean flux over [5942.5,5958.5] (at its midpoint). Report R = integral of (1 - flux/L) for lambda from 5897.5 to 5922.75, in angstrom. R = 0.7 angstrom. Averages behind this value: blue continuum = 6.53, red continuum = 6.62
